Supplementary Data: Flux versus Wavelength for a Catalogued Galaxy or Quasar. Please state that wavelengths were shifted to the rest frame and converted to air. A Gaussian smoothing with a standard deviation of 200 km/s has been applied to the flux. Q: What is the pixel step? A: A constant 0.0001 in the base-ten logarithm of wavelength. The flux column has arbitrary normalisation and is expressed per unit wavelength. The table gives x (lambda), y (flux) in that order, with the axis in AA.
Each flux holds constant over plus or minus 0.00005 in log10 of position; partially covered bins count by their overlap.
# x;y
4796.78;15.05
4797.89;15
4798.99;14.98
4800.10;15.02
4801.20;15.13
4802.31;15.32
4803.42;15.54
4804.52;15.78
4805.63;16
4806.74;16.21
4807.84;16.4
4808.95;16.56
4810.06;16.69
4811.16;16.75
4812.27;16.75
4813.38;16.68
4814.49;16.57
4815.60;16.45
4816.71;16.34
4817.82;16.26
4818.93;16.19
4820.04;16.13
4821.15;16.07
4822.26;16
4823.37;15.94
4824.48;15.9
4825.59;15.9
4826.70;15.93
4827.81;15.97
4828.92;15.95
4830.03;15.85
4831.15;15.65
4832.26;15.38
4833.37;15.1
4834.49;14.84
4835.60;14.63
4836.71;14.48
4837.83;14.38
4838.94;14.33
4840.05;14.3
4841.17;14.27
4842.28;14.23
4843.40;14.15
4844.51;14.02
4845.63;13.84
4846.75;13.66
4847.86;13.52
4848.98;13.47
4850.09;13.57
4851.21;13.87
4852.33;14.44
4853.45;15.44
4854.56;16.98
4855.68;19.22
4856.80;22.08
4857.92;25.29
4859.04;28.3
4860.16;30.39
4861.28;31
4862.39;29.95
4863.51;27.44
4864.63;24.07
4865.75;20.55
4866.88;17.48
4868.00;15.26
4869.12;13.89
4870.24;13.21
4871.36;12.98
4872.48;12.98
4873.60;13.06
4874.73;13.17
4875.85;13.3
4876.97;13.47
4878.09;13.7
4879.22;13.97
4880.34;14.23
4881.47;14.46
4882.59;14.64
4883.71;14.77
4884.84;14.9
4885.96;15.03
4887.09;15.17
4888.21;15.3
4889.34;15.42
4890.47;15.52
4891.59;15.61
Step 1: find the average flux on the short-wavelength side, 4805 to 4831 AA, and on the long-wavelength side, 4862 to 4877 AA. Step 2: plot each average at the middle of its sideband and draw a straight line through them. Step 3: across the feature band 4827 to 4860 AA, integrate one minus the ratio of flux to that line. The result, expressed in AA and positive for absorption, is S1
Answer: 1.3 AA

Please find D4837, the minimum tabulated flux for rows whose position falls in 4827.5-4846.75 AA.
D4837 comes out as 13.66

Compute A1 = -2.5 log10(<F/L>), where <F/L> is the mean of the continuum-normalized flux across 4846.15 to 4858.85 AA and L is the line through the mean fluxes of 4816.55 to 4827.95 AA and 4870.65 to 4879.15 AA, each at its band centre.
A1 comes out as -0.17 mag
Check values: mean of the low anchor 16.1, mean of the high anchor 13.3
